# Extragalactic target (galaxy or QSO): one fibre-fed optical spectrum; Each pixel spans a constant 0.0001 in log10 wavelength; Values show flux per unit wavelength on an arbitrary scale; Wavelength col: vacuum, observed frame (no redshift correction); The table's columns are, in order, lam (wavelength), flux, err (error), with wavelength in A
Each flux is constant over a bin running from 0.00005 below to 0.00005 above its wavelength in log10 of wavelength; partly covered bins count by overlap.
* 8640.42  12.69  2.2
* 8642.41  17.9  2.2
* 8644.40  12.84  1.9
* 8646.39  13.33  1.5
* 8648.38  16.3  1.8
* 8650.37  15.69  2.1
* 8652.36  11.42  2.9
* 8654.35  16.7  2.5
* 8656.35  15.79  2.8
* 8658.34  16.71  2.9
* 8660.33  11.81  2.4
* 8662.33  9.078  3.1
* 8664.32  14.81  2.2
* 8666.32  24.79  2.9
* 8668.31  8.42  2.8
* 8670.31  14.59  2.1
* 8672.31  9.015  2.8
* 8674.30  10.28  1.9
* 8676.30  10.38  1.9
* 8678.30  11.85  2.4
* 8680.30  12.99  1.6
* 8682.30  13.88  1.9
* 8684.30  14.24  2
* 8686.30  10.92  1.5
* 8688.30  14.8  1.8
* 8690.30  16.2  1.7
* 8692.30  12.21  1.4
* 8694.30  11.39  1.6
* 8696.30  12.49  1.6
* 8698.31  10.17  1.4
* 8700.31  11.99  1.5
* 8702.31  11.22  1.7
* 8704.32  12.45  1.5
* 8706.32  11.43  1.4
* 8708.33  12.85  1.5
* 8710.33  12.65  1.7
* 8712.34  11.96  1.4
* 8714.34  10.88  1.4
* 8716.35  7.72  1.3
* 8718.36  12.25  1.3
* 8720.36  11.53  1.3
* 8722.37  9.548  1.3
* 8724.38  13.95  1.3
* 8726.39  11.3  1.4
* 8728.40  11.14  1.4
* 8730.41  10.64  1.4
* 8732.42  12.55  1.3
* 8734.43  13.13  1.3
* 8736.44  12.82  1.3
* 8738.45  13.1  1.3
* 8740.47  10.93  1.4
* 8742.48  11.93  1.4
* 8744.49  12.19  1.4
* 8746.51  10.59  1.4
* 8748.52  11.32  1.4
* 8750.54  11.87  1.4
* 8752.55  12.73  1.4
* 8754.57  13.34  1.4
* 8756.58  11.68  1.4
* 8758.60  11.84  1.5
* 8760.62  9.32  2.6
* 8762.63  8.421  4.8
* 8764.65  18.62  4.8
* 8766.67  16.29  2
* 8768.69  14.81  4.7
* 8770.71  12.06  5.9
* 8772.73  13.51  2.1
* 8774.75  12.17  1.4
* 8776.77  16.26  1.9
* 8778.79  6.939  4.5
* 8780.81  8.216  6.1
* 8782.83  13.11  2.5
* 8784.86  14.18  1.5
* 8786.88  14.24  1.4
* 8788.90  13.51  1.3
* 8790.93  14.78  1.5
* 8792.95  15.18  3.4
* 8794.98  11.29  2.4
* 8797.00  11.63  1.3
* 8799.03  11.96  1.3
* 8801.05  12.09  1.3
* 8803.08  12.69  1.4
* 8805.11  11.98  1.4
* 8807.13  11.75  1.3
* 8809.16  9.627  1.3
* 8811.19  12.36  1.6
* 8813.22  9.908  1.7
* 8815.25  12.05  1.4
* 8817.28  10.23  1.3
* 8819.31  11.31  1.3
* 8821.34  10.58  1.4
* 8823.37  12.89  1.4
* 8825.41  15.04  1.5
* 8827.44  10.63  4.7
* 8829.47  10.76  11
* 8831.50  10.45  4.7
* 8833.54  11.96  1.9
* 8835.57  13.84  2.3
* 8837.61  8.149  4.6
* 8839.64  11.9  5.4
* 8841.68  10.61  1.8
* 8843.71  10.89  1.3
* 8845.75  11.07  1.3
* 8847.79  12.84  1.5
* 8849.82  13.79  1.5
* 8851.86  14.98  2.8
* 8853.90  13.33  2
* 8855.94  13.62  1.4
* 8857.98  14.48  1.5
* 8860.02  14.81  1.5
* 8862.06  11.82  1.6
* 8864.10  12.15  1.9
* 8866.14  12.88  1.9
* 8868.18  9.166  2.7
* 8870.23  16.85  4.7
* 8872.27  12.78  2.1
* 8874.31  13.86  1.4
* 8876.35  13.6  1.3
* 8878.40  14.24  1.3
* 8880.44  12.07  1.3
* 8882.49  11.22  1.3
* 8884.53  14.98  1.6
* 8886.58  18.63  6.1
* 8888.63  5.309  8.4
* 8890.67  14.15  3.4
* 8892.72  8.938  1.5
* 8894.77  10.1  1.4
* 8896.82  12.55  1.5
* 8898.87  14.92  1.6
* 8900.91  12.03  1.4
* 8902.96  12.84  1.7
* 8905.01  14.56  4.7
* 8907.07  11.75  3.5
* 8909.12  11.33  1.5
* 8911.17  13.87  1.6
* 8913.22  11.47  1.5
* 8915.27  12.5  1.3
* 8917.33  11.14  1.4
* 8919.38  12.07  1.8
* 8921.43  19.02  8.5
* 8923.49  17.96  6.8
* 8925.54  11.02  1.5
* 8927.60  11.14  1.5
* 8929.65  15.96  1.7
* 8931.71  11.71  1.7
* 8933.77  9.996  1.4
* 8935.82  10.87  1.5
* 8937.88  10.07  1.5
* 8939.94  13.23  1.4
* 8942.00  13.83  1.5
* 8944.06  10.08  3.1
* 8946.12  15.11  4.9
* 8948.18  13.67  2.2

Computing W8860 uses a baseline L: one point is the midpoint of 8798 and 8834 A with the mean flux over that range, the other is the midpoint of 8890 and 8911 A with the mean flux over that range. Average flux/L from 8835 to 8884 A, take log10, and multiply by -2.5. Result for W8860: -0.07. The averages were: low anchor 11.6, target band 12.7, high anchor 12.3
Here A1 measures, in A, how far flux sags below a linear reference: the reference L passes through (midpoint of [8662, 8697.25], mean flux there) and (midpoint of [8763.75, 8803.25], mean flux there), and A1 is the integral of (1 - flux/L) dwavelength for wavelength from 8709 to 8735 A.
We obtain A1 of 3.2 A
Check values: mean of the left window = 13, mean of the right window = 13.2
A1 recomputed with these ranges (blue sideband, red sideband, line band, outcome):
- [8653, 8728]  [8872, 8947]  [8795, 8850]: 4.8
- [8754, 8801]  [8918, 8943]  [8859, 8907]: 0.6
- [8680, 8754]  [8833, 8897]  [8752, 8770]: -1.2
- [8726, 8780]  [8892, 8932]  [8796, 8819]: 1.9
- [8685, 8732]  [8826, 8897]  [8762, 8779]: -2.2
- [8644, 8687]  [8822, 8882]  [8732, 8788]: 2.5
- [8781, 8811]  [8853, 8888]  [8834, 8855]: 1.6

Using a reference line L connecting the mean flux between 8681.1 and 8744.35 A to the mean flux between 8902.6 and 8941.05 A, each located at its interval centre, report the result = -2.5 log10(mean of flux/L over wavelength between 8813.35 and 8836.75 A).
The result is 0.07 mag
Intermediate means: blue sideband 12.1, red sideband 12.8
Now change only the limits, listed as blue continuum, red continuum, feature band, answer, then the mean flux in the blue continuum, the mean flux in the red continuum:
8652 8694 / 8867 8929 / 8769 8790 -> 0.05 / 13.4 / 12.9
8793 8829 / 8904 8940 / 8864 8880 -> -0.08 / 11.7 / 12.7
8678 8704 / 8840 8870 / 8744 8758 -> 0.06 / 12.7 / 12.7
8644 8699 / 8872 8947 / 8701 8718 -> 0.16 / 13.3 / 12.7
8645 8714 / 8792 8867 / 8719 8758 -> 0.07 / 13.1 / 12.1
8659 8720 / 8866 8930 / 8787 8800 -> -0.04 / 12.3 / 12.9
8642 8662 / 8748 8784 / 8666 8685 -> 0.12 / 14.6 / 12.4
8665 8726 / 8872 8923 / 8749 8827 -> 0.02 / 12.3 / 12.9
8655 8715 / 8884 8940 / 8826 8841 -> 0.13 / 12.8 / 12.6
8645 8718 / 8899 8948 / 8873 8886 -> -0.06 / 12.9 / 12.8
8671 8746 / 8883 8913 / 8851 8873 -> -0.08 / 11.9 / 12.5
